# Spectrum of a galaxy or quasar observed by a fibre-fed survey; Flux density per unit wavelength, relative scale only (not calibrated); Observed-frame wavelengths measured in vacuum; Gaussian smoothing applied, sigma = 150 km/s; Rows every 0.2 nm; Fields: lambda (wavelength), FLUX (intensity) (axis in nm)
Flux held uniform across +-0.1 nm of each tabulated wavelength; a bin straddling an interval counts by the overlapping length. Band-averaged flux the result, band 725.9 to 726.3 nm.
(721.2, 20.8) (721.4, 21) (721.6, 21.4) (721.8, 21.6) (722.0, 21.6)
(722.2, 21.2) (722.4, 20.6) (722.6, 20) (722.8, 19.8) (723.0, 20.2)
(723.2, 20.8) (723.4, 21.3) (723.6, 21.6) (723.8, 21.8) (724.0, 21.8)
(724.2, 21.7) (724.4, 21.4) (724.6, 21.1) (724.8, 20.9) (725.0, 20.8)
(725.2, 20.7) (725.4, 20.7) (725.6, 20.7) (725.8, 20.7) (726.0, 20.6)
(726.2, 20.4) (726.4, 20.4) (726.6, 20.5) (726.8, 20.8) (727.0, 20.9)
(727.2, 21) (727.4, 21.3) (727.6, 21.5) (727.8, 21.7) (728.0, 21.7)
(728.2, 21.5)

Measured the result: 20.5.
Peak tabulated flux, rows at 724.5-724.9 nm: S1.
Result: 21.1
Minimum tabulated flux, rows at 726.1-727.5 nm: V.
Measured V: 20.4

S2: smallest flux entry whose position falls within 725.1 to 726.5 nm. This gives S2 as 20.4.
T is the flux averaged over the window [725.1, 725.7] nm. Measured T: 20.7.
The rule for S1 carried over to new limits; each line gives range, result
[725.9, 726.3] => 20.6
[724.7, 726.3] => 20.9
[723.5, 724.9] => 21.8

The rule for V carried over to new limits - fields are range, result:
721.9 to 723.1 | 19.8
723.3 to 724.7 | 21.1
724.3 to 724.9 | 20.9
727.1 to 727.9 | 21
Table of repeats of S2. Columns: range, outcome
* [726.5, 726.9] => 20.5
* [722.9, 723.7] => 20.2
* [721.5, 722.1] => 21.4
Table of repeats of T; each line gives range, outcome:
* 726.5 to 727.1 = 20.7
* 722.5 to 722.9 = 19.9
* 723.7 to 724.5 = 21.7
